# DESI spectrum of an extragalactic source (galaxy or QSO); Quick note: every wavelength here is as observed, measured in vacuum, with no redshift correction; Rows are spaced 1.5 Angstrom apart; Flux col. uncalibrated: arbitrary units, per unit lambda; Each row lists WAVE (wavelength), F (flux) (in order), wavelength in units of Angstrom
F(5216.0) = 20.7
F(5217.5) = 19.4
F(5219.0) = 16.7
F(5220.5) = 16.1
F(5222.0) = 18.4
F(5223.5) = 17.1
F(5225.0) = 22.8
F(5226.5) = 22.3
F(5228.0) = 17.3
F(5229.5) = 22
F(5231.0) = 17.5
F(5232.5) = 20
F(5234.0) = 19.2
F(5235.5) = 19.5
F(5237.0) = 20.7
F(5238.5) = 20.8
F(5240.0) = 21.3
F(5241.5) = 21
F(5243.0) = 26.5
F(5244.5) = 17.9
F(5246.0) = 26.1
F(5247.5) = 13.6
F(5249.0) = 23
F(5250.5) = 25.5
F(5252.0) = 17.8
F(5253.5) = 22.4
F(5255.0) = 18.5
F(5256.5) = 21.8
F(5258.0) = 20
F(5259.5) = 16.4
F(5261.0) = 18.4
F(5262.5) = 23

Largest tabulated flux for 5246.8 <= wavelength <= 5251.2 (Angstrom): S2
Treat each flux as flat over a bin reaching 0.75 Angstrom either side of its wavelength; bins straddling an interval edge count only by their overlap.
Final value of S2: 25.5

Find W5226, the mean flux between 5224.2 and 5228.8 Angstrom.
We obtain 20.8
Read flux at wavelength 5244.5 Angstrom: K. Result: 17.9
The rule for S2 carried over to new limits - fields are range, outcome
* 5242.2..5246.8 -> 26.5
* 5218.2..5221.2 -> 16.7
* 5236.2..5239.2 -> 20.8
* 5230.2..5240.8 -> 21.3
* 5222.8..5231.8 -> 22.8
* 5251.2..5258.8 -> 22.4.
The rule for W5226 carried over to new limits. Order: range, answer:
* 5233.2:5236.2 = 19.4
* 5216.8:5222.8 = 17.6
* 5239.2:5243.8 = 22.9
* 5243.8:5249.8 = 20.2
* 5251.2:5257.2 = 20.2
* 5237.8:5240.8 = 21.1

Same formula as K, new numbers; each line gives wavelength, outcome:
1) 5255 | 18.5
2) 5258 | 20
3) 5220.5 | 16.1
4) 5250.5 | 25.5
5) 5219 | 16.7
